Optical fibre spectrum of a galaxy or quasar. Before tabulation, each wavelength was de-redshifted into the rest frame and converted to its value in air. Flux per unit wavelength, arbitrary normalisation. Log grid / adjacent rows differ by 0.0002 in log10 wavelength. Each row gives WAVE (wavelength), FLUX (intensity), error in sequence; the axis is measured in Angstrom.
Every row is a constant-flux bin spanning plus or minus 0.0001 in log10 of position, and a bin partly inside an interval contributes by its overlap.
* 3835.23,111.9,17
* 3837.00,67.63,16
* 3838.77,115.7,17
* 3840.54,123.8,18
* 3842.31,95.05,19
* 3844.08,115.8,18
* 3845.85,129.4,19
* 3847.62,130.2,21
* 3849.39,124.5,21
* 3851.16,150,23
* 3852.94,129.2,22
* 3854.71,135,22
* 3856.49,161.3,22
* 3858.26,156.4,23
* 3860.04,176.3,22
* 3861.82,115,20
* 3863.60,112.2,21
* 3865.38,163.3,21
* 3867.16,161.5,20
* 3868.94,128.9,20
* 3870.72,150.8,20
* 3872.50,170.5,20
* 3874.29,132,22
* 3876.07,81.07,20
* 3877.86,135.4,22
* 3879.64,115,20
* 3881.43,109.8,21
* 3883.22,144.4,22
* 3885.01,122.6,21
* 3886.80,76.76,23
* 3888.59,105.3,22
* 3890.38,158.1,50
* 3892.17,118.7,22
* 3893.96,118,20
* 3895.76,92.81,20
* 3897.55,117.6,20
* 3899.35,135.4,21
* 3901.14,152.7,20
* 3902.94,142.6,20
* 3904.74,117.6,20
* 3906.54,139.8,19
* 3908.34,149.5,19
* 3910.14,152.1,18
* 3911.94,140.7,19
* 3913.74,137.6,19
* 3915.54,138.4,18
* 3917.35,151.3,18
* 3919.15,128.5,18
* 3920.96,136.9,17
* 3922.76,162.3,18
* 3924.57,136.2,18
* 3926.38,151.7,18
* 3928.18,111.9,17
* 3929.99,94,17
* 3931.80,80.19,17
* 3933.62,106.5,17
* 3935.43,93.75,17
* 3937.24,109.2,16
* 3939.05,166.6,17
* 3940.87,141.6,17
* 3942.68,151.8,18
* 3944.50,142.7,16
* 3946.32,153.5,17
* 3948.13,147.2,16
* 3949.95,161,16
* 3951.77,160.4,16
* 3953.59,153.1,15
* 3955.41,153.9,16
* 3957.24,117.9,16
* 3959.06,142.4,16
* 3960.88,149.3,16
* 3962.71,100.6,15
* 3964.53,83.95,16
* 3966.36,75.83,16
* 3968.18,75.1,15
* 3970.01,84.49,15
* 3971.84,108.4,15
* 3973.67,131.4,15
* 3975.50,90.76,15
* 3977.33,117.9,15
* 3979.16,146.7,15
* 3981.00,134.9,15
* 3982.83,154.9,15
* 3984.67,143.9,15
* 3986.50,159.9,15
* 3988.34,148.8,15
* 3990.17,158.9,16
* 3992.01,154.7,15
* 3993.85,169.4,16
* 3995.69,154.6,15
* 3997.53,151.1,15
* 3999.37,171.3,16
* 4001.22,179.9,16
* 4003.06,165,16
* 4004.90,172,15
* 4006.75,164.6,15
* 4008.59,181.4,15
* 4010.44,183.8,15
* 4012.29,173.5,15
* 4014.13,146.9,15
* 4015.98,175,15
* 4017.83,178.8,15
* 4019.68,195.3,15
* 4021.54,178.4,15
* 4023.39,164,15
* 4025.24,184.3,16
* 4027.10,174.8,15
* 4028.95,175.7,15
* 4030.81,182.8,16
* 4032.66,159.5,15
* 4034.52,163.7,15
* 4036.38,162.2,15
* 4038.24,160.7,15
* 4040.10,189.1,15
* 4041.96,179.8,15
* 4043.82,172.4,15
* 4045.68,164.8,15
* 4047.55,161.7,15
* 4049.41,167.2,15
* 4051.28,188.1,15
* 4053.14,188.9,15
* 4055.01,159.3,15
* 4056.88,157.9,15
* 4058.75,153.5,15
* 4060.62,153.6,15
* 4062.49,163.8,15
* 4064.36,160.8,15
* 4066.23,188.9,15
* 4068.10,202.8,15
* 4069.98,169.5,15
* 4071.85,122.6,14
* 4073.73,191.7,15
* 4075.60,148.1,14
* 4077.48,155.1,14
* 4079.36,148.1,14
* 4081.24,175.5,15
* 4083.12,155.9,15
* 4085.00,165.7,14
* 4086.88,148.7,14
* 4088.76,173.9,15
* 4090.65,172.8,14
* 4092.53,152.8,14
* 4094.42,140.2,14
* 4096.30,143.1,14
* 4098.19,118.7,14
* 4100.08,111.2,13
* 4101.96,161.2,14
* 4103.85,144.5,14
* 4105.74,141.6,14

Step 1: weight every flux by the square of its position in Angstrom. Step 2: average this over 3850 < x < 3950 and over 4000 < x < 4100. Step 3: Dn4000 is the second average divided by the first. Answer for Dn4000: 1.35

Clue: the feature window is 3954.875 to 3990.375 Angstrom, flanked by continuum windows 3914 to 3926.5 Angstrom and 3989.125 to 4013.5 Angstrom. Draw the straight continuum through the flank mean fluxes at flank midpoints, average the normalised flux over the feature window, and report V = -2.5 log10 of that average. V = 0.278 mag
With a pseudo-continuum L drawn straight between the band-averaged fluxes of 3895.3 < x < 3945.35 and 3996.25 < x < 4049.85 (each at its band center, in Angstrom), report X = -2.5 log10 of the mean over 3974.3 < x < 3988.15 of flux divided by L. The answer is 0.15 mag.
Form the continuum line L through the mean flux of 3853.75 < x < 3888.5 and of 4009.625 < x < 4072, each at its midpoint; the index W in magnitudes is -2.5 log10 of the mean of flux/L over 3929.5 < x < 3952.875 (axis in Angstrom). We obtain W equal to 0.13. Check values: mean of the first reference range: 133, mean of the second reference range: 171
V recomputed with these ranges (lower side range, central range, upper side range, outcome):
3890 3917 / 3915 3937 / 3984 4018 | 0.14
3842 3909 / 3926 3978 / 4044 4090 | 0.18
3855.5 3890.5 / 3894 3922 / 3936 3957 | 0.04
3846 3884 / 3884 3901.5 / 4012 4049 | 0.20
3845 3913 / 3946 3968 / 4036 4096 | 0.12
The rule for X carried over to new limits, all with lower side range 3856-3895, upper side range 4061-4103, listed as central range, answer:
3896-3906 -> 0.036 mag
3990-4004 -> -0.114 mag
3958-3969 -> 0.334 mag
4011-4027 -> -0.167 mag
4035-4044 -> -0.134 mag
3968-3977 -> 0.384 mag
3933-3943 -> 0.099 mag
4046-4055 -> -0.133 mag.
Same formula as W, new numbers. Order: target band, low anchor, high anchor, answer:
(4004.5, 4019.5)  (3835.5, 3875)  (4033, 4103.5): -0.13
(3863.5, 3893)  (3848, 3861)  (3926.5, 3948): 0.09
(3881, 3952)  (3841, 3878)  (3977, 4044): 0.12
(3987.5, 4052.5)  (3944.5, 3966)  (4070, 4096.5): -0.16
